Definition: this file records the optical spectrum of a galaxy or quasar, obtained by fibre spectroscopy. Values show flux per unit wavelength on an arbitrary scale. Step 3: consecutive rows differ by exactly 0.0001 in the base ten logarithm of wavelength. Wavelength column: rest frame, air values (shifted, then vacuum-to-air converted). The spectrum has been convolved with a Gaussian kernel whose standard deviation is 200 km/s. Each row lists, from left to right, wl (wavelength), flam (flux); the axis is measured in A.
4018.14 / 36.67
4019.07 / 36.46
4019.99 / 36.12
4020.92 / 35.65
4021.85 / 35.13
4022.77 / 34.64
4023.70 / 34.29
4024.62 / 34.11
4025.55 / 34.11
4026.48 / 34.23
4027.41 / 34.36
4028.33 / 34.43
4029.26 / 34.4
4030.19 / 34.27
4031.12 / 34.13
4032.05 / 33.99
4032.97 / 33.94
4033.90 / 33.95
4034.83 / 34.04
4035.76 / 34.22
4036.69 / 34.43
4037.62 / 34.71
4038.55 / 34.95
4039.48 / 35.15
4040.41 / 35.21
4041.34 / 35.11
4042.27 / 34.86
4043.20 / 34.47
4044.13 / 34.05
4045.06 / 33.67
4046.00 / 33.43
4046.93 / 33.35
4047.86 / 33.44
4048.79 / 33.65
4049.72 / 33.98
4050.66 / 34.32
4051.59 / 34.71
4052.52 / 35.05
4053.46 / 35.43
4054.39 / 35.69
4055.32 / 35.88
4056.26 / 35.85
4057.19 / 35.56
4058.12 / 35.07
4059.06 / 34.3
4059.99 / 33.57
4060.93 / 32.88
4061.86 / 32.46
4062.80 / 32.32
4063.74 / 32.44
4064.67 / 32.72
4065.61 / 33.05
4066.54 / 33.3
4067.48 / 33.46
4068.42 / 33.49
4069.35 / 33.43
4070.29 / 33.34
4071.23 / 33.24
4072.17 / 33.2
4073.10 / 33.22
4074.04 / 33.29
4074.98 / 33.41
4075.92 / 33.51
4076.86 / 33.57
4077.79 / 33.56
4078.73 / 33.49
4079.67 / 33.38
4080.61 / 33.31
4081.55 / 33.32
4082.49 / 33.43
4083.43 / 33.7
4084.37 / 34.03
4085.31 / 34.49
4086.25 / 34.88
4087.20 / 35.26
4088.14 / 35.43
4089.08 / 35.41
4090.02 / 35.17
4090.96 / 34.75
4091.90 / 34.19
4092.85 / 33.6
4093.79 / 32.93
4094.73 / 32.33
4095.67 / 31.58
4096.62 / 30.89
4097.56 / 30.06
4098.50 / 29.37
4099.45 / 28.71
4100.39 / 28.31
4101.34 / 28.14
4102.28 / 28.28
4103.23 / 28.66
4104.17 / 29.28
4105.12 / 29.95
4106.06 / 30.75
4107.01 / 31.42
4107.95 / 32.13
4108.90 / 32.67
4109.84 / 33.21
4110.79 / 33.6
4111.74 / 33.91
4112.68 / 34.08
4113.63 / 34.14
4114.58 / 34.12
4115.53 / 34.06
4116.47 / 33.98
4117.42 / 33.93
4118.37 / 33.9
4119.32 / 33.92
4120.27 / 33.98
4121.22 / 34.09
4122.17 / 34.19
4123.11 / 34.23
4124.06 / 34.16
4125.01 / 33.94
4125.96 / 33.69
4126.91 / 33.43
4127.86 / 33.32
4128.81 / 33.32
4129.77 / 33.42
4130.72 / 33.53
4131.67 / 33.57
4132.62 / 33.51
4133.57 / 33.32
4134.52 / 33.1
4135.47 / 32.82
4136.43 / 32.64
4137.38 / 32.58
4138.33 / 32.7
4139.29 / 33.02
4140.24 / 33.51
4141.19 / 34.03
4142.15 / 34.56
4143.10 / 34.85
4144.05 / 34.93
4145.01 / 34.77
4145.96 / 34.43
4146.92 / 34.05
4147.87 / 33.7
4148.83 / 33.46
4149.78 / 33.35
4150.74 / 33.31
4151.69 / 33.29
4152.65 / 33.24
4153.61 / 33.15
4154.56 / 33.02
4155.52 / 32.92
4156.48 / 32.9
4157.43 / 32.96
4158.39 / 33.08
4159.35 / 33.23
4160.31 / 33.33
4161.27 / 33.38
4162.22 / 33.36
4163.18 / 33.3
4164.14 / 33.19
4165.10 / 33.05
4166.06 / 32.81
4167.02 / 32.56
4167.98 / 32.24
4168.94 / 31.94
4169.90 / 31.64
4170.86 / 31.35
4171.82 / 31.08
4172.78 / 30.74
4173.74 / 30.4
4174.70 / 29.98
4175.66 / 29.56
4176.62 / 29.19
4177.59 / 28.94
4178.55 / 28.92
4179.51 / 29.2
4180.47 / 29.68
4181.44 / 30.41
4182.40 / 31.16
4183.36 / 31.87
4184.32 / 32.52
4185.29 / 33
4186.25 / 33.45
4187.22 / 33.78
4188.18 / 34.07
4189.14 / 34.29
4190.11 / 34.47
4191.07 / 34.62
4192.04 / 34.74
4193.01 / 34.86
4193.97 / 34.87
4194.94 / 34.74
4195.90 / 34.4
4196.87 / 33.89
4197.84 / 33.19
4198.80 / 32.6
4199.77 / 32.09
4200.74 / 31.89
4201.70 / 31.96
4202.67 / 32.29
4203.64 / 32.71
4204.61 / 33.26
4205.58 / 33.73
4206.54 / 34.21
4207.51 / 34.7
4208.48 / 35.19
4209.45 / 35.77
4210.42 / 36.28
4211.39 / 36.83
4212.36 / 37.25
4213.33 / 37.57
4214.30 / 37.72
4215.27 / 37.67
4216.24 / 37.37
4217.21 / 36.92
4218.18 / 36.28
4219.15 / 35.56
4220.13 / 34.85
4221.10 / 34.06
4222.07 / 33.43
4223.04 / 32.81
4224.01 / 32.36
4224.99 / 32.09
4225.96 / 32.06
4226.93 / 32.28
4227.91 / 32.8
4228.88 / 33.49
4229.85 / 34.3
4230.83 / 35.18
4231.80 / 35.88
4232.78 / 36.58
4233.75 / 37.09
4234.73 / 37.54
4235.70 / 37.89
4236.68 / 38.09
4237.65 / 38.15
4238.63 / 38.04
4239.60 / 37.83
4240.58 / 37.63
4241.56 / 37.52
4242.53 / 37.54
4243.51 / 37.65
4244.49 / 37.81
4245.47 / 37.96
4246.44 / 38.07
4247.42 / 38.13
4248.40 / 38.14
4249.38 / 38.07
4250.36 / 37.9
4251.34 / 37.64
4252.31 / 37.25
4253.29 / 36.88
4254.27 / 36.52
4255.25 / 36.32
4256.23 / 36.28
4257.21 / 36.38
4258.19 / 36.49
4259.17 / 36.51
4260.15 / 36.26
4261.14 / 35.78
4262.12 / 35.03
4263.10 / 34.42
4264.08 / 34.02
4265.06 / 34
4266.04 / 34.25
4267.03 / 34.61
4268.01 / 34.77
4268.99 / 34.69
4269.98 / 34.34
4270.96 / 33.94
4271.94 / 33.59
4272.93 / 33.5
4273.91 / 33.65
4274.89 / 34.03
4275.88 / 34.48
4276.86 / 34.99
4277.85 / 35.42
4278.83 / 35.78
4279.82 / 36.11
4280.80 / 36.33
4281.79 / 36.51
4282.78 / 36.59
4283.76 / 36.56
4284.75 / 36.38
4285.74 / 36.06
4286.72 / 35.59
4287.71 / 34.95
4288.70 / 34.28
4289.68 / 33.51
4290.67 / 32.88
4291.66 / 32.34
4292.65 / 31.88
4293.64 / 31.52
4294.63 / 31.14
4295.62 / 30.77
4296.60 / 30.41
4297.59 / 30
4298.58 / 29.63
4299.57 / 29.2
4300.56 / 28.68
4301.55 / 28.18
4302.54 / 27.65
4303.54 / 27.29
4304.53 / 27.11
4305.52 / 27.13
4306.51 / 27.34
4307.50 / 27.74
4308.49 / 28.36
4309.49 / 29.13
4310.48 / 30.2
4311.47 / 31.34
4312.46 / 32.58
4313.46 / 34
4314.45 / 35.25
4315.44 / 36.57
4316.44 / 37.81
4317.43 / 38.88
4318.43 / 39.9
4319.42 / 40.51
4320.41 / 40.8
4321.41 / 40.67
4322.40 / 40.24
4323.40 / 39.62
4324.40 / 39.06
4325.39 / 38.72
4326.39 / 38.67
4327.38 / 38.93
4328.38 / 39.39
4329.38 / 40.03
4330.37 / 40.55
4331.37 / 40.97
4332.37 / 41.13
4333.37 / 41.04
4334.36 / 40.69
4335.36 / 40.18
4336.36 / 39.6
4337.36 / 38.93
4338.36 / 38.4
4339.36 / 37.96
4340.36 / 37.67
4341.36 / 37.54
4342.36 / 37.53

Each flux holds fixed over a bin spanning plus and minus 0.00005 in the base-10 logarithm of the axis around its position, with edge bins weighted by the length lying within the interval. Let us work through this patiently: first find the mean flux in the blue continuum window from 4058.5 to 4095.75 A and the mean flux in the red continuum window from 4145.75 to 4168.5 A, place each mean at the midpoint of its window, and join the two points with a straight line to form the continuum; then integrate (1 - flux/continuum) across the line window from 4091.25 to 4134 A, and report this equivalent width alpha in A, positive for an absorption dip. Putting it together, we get 1.2 A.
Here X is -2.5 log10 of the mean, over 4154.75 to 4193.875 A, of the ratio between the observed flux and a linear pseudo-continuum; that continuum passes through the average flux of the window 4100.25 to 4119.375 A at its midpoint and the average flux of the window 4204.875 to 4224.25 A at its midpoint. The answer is 0.06 mag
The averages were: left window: 32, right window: 35.6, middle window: 32.2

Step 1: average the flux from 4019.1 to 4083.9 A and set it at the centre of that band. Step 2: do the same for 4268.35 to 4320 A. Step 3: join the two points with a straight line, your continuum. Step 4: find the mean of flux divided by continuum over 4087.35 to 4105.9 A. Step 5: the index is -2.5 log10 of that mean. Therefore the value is 0.08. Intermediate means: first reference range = 34.1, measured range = 31.5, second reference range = 33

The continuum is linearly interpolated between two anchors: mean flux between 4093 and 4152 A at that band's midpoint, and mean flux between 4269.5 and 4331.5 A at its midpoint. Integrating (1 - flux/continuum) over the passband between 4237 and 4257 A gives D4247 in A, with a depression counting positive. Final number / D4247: -2.2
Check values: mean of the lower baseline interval 32.8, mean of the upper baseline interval 34.2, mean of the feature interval 37.6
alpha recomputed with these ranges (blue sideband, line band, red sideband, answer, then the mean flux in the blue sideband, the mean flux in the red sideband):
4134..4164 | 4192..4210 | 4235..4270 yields 0.7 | 33.4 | 36.7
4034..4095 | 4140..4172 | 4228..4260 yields 2.1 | 34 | 37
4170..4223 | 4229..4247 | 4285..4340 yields -1.7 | 33.4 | 34.9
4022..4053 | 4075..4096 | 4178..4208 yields 0.0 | 34.3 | 33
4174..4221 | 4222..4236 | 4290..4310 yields -0.9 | 33.6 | 29.4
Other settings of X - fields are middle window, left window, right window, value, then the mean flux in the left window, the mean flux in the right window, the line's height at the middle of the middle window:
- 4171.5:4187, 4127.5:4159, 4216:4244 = 0.12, 33.5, 35.6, 34.4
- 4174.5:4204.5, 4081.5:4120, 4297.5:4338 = 0.04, 32.6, 35.3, 33.7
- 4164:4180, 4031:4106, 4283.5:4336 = 0.10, 33.4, 34.6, 33.9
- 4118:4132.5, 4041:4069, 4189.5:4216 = 0.02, 34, 34.6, 34.3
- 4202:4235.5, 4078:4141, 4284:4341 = -0.03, 32.9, 34.9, 34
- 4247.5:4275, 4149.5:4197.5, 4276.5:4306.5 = -0.10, 32.5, 32.4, 32.4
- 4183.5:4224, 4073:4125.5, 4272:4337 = -0.02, 32.9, 34.8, 33.8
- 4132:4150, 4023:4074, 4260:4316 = 0.00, 34.1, 32.8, 33.6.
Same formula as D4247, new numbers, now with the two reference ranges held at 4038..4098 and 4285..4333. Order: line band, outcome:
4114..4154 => 0.3 A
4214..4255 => -2.6 A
